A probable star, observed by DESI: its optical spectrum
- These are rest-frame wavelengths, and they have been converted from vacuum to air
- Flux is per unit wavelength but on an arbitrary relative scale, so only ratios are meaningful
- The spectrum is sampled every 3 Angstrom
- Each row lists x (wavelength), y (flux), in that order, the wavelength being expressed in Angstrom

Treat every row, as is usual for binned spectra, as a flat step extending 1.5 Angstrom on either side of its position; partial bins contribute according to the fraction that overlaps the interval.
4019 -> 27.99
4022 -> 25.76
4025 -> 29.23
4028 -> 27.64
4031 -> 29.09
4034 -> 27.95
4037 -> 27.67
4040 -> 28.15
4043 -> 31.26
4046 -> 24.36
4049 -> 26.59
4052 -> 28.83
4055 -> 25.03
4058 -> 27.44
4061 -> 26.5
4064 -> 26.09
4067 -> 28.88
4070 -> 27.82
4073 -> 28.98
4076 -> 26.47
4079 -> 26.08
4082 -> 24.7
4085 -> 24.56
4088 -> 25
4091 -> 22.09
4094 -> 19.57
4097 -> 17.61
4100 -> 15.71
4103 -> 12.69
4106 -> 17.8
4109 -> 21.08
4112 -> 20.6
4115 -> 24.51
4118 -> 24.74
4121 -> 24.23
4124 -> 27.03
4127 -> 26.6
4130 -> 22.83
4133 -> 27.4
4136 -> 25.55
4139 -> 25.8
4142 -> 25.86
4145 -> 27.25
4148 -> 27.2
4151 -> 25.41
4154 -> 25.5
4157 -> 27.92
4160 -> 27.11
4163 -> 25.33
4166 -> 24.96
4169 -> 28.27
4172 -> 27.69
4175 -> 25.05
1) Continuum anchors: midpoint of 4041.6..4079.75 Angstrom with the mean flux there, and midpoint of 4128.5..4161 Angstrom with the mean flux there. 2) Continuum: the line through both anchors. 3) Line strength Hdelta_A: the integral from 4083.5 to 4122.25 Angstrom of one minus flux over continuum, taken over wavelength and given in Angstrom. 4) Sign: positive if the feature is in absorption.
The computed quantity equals 8.62 Angstrom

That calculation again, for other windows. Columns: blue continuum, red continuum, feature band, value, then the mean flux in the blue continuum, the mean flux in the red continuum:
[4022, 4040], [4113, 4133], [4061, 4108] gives 6.0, 28.1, 25.1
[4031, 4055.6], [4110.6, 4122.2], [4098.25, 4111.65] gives 3.9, 27.7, 23.5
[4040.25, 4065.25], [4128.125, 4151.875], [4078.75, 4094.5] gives 1.7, 27.1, 25.9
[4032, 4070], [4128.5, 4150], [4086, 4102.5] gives 4.3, 27.4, 26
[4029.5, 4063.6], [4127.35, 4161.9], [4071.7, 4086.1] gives 0.5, 27.5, 26.2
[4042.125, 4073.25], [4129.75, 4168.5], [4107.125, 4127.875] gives 2.1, 27.3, 26.2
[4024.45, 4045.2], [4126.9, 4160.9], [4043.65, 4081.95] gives 1.4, 28.5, 26.2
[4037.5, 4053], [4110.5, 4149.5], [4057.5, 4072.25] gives -0.1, 27.8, 25.4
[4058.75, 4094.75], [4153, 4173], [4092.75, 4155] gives 7.6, 25.7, 26.7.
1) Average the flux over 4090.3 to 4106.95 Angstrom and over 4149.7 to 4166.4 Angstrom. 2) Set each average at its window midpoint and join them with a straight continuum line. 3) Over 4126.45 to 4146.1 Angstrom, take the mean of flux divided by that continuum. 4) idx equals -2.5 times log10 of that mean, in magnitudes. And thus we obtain -0.13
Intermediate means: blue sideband 17.4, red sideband 26.1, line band 25.8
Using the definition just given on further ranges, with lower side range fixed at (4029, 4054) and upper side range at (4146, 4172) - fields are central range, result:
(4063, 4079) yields 0.001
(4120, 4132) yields 0.068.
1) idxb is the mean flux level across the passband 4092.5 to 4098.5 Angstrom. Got 18.6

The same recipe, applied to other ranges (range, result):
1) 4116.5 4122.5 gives 24.5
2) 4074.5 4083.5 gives 25.7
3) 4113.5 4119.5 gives 24.6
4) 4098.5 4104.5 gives 14.2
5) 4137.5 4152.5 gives 26.3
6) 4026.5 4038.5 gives 28.1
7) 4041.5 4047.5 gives 27.8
